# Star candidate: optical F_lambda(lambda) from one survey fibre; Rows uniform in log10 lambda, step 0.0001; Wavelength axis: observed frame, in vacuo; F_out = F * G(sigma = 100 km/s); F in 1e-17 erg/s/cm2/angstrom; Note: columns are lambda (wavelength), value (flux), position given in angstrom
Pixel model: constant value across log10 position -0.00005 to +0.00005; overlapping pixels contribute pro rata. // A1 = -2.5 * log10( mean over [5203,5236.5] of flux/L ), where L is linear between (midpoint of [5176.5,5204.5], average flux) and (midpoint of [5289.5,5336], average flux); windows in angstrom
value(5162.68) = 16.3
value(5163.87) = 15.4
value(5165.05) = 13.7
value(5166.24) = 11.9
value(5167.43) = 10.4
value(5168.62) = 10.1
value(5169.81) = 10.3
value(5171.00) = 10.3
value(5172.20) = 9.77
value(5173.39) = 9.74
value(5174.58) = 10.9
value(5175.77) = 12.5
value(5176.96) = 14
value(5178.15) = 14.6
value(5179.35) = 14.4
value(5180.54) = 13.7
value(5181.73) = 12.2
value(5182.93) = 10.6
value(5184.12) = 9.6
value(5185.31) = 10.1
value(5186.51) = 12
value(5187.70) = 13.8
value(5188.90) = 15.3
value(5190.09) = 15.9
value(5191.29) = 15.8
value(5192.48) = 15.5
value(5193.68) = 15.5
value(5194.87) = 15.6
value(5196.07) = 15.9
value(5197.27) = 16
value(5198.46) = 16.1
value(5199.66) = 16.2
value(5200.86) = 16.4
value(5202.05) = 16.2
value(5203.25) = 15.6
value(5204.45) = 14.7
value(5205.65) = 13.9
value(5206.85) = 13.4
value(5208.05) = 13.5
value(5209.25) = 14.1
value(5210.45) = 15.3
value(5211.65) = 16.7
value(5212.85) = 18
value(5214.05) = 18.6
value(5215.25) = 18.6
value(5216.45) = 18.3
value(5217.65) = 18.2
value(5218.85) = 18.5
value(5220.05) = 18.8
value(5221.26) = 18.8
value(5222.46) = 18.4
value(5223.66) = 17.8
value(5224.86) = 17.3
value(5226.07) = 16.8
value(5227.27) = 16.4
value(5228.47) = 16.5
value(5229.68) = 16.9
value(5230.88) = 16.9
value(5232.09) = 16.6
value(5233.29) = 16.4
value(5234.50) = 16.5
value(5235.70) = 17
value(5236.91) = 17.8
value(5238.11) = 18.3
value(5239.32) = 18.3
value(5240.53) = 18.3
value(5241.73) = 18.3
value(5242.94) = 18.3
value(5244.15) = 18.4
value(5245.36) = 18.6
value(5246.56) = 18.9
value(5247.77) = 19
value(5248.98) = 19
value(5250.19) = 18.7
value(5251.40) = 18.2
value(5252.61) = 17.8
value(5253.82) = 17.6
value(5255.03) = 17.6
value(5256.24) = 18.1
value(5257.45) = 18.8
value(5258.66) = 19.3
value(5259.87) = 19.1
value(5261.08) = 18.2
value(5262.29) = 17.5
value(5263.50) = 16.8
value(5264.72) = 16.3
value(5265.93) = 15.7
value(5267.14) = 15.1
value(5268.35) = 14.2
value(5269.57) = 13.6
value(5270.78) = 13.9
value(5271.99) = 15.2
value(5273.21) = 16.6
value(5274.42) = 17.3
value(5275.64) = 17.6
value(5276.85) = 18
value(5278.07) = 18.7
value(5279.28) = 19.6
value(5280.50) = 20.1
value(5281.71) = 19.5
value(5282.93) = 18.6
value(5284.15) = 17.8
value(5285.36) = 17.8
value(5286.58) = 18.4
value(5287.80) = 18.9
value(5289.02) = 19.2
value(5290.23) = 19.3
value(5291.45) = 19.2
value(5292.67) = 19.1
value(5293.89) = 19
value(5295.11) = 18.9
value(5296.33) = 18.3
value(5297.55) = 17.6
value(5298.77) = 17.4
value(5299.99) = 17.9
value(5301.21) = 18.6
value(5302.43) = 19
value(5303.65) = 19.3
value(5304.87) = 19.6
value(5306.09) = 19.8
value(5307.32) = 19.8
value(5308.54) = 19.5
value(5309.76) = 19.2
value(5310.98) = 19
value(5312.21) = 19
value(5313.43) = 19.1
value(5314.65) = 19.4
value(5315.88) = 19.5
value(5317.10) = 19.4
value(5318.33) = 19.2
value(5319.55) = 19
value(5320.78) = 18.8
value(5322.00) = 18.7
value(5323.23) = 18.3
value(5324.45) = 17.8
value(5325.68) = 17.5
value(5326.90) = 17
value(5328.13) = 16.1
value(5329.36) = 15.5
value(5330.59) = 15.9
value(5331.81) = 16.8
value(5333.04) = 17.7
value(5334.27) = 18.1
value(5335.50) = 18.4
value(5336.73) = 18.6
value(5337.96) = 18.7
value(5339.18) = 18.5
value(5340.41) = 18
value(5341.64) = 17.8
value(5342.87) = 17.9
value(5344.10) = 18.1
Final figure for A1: -0.09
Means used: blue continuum 14.4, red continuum 18.5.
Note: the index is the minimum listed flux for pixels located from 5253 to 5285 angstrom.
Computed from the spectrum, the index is 13.6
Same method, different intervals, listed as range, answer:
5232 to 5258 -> 16.4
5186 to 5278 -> 12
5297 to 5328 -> 17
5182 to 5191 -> 9.6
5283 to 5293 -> 17.8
